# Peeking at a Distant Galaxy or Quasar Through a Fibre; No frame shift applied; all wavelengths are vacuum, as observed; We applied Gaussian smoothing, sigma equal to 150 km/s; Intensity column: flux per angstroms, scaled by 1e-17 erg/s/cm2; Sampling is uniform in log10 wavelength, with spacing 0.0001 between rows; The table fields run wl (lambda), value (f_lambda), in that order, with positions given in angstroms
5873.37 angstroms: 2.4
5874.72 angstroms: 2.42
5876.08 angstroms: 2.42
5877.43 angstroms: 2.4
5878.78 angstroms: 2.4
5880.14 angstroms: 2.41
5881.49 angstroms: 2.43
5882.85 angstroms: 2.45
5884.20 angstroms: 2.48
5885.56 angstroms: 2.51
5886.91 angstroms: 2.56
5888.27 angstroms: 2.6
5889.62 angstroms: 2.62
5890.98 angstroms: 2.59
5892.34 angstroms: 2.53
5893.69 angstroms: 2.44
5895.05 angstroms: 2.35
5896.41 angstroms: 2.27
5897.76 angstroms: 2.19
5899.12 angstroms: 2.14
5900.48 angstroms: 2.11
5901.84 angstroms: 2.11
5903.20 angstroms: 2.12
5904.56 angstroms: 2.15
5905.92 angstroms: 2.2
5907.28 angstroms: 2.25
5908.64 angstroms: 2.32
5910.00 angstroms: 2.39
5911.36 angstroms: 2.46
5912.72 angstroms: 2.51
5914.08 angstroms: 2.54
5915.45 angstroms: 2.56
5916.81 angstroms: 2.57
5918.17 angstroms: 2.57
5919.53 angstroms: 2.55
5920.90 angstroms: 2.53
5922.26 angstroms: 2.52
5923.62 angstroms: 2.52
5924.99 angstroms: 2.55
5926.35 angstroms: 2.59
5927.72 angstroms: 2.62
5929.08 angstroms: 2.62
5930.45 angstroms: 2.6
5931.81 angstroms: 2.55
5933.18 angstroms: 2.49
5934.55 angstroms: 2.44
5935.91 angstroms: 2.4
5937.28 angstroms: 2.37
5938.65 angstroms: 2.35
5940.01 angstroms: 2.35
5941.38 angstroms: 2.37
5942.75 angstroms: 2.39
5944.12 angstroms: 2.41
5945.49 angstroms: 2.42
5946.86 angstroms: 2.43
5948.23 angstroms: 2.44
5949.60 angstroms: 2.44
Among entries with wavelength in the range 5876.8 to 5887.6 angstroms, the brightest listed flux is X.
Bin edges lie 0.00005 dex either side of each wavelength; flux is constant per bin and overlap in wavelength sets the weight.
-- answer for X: 2.56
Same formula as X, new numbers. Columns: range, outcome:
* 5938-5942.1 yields 2.37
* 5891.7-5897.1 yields 2.53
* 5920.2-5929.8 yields 2.62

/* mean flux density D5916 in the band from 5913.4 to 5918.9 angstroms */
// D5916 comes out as 2.56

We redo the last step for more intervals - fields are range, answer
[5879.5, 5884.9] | 2.44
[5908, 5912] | 2.39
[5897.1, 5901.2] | 2.14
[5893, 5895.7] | 2.4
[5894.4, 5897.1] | 2.31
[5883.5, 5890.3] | 2.56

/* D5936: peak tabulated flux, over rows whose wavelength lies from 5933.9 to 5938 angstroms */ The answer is 2.44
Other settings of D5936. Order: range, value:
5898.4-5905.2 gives 2.15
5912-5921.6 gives 2.57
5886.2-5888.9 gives 2.6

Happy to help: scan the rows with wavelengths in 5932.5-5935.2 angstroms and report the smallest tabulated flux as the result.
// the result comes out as 2.44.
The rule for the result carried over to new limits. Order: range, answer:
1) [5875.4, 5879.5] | 2.4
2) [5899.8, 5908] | 2.11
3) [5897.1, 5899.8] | 2.14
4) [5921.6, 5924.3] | 2.52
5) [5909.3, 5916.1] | 2.39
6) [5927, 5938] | 2.37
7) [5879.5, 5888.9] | 2.41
